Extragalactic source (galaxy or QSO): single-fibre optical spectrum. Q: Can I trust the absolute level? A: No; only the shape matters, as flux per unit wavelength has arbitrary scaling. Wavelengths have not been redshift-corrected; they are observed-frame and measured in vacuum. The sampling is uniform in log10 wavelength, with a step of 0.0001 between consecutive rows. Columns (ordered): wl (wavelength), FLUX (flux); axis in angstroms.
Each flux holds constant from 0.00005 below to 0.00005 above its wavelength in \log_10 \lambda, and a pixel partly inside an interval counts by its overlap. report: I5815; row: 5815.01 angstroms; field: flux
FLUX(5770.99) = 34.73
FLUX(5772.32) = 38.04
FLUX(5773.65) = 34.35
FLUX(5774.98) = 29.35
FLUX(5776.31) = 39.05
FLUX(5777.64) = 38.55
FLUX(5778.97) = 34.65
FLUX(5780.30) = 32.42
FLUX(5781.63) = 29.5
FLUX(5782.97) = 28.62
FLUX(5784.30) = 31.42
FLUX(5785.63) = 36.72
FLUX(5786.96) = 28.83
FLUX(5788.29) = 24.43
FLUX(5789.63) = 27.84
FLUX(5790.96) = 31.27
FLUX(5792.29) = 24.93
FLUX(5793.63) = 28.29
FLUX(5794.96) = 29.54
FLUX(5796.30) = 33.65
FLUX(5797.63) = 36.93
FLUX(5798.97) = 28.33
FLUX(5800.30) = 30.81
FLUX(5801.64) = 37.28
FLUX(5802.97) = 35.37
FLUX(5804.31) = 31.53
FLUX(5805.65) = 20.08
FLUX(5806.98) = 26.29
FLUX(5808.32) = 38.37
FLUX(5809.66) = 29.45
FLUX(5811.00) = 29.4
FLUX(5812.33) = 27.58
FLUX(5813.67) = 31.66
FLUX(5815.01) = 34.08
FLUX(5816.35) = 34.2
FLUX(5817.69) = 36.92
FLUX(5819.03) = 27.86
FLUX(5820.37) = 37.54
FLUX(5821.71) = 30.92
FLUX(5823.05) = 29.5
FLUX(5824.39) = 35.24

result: 34.08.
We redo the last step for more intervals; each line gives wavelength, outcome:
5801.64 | 37.28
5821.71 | 30.92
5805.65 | 20.08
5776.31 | 39.05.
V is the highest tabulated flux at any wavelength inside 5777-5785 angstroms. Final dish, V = 38.55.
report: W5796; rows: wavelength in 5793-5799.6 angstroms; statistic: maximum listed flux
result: 36.93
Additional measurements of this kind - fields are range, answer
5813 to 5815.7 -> 34.08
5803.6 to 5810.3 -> 38.37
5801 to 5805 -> 37.28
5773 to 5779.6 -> 39.05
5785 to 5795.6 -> 36.72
